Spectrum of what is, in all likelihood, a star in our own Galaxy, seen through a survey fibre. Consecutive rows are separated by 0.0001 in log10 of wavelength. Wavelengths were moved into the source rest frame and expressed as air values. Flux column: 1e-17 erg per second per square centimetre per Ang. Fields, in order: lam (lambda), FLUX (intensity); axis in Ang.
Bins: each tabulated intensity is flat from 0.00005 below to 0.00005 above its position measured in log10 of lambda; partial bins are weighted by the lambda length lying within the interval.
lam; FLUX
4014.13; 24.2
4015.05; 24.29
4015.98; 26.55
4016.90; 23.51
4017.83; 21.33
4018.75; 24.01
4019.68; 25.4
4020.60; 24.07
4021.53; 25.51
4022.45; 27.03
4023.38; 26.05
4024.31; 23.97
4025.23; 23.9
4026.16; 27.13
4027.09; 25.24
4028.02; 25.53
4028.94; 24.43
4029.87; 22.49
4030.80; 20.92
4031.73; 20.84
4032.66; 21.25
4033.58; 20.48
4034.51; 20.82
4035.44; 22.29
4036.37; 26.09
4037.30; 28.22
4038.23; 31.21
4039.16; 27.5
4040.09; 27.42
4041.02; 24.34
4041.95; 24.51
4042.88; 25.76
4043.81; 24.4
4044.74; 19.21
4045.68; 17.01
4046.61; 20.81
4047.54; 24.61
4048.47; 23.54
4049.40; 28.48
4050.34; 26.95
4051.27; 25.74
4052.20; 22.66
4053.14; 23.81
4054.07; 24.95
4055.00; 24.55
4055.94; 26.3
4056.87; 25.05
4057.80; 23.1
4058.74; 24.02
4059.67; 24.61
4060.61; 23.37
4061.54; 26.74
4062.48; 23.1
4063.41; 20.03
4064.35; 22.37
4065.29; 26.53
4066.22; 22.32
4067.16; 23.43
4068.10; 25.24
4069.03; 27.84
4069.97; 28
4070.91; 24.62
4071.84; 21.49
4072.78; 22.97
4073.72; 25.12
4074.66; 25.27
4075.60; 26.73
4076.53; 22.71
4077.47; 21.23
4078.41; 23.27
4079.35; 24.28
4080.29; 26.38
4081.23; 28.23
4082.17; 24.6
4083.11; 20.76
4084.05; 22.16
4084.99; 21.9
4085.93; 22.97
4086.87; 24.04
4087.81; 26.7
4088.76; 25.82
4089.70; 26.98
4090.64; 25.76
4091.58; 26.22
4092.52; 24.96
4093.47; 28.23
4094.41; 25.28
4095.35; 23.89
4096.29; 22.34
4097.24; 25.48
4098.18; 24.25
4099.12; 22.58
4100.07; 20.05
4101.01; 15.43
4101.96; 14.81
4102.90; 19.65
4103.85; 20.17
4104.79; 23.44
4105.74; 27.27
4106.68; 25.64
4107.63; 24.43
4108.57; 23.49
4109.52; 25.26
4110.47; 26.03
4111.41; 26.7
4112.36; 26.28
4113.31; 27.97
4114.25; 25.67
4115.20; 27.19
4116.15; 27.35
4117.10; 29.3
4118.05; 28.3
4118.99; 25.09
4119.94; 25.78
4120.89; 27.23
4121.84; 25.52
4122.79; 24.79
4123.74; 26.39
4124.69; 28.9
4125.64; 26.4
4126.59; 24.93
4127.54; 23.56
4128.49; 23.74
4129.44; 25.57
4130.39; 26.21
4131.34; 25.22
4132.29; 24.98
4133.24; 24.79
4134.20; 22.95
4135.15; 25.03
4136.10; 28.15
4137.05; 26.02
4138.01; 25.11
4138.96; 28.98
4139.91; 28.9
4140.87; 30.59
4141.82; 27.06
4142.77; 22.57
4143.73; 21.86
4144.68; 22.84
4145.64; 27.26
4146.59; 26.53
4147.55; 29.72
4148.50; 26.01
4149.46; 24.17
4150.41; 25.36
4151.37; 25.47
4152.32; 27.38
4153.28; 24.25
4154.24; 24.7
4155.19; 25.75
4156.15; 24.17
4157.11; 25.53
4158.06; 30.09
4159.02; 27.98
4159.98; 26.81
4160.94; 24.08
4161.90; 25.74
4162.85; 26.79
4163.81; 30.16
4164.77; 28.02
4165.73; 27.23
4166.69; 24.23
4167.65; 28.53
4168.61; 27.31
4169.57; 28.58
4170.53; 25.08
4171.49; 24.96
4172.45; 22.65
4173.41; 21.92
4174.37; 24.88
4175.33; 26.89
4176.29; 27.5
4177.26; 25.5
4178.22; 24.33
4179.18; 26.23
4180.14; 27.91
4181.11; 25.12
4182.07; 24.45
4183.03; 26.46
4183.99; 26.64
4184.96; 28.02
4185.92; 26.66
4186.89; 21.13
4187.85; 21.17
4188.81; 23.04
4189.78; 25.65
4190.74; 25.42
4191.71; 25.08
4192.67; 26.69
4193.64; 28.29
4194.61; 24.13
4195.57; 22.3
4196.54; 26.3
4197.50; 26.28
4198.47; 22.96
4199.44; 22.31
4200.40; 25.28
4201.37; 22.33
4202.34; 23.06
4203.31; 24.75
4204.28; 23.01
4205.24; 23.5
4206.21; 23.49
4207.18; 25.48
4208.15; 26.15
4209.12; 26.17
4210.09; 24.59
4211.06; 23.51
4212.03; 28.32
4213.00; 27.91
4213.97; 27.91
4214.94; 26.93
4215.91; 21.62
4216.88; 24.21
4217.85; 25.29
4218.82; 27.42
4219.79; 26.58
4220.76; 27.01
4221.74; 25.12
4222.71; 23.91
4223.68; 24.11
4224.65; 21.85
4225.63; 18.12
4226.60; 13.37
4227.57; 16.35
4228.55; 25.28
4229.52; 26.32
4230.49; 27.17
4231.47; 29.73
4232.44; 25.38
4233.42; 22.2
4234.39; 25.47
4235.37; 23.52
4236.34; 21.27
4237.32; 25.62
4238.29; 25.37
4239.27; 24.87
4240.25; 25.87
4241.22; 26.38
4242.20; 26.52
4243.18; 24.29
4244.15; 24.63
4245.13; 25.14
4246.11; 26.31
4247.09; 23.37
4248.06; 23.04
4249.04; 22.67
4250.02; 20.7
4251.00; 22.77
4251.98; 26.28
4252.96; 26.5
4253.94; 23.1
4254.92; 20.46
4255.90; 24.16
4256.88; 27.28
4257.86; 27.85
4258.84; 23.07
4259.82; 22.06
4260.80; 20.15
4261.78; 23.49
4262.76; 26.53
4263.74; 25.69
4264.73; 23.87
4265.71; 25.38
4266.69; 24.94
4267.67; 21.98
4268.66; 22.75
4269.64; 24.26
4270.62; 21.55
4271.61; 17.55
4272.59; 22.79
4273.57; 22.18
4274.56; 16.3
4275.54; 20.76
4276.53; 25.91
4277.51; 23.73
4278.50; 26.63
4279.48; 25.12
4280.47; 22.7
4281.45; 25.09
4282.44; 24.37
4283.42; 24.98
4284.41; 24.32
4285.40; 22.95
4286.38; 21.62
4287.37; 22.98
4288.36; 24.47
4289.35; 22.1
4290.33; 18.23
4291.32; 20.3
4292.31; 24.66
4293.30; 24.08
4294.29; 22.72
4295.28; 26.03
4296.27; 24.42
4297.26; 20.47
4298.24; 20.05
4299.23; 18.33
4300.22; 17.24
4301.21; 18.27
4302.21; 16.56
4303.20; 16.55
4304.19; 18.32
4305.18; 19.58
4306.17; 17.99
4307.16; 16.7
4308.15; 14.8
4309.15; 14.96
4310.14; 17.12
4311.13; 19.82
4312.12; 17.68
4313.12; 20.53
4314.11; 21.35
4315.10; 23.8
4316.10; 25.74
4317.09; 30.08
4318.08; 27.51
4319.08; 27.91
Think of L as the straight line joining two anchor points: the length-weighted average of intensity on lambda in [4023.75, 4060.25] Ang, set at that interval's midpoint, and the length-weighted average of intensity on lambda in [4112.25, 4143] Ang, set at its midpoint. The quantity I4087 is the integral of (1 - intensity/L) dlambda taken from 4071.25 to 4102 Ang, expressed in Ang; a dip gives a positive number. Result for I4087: 1.7 Ang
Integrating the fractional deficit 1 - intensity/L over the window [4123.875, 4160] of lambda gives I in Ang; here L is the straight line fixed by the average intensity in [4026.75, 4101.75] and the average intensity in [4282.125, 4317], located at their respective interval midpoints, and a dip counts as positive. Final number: -4.6 Ang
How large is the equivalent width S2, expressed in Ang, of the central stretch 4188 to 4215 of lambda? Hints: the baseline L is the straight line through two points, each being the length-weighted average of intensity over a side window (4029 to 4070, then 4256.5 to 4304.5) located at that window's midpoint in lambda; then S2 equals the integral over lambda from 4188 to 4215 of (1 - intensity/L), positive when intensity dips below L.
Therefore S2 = -2.2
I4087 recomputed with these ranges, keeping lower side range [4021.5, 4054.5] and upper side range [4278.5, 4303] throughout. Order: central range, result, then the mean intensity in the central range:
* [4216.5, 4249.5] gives -2.3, 24.2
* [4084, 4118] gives -0.9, 24.4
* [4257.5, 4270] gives -0.9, 24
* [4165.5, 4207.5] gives -3.6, 25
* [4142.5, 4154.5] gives -1.0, 25.3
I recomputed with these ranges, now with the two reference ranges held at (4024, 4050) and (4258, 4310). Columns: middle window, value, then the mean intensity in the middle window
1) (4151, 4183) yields -4.5 Ang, 26.1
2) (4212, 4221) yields -1.5 Ang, 26.2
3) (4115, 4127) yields -1.8 Ang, 26.7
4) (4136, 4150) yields -2.0 Ang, 26.3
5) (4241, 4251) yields -0.9 Ang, 24.2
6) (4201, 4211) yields -0.8 Ang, 24.2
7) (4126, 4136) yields -0.7 Ang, 24.9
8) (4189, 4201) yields -1.3 Ang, 25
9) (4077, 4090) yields -0.3 Ang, 24.2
